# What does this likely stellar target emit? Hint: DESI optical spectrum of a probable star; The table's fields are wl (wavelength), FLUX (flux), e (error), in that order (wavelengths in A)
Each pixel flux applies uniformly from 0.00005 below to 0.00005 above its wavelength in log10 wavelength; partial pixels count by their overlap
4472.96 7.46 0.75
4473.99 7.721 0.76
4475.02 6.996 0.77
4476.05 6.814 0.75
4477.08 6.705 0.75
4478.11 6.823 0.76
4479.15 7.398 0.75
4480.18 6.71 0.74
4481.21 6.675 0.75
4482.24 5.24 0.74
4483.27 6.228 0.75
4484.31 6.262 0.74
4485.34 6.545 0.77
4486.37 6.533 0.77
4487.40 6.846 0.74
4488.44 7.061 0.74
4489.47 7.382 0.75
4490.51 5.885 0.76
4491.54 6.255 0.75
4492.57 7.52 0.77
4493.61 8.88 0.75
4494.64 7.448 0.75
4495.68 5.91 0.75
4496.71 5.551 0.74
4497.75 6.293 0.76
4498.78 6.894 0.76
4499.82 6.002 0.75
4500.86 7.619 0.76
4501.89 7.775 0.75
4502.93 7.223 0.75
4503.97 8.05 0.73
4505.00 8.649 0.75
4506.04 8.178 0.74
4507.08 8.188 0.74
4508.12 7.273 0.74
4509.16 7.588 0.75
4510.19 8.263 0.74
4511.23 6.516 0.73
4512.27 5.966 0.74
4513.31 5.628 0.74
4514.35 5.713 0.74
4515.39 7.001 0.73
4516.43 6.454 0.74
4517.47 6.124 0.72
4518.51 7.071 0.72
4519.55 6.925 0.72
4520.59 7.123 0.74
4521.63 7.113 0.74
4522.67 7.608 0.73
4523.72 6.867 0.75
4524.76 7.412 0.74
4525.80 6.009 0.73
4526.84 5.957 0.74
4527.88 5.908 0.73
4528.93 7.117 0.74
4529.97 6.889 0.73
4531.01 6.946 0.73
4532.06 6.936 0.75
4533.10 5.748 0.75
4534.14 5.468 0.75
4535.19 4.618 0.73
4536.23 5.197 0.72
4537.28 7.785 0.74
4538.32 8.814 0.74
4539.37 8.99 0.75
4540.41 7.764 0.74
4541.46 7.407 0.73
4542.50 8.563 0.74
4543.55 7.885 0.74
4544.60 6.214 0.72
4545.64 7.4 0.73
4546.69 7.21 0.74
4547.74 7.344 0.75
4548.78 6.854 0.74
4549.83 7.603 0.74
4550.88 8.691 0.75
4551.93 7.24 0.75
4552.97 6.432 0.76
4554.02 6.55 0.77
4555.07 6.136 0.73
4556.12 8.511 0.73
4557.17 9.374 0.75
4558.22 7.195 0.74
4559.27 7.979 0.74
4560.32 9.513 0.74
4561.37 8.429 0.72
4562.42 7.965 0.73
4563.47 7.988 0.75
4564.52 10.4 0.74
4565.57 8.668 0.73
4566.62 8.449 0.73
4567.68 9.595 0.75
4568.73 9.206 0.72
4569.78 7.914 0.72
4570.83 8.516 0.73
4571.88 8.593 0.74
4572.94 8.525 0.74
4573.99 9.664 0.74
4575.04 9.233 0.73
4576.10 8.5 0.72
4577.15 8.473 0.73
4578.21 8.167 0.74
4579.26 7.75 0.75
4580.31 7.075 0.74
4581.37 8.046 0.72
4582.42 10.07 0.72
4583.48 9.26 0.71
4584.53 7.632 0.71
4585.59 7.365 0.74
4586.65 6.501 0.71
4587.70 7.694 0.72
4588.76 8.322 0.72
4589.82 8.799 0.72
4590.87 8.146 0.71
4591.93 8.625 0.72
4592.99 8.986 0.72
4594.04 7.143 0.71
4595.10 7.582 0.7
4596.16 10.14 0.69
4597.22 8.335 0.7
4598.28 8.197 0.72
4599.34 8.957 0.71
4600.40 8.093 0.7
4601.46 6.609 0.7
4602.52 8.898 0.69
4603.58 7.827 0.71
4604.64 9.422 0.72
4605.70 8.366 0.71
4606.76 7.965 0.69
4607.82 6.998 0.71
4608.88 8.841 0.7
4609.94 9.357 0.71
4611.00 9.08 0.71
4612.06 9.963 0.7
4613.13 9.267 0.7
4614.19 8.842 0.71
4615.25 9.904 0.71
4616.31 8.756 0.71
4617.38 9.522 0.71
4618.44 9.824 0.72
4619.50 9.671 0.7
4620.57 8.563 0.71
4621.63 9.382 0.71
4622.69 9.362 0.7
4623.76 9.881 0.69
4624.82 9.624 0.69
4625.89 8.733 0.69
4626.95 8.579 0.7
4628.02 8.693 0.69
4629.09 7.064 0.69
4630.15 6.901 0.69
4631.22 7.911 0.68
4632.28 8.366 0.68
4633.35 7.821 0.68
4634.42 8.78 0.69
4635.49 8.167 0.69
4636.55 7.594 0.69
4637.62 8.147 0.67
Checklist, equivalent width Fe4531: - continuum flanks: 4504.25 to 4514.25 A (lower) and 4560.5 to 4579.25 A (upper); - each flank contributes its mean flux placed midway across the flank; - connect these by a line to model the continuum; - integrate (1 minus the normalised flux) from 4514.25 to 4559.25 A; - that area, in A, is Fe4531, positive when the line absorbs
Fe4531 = 5.1 A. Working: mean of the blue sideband 7.31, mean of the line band 7.05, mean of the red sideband 8.71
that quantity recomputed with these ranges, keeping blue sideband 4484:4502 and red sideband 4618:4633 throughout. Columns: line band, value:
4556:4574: -1.87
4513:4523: 0.68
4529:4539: 1.14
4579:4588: 0.20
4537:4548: -0.36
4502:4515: -0.48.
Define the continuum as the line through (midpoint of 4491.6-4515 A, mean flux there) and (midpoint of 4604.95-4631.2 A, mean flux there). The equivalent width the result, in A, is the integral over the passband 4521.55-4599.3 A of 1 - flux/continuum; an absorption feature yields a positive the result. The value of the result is 1.8 A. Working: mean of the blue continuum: 7.12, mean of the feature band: 7.81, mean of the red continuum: 8.87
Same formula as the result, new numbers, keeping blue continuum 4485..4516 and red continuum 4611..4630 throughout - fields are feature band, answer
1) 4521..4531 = 0.9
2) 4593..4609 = 1.0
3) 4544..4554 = 0.9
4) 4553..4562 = 0.2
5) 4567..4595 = 0.2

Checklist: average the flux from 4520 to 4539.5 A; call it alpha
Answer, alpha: 6.72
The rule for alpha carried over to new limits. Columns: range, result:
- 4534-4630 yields 8.28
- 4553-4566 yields 8.15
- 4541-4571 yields 7.97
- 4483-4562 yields 7.09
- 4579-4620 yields 8.51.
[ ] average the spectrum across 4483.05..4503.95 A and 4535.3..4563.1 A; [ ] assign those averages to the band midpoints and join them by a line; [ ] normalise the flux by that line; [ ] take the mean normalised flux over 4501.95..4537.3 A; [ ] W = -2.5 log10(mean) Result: 0.06 mag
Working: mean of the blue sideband 6.84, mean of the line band 6.81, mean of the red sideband 7.61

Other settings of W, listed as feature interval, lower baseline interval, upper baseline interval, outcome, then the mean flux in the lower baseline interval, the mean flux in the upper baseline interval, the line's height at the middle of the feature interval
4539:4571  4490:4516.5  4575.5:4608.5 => -0.038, 7.04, 8.2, 7.71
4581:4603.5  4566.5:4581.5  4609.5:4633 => 0.057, 8.52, 8.96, 8.69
